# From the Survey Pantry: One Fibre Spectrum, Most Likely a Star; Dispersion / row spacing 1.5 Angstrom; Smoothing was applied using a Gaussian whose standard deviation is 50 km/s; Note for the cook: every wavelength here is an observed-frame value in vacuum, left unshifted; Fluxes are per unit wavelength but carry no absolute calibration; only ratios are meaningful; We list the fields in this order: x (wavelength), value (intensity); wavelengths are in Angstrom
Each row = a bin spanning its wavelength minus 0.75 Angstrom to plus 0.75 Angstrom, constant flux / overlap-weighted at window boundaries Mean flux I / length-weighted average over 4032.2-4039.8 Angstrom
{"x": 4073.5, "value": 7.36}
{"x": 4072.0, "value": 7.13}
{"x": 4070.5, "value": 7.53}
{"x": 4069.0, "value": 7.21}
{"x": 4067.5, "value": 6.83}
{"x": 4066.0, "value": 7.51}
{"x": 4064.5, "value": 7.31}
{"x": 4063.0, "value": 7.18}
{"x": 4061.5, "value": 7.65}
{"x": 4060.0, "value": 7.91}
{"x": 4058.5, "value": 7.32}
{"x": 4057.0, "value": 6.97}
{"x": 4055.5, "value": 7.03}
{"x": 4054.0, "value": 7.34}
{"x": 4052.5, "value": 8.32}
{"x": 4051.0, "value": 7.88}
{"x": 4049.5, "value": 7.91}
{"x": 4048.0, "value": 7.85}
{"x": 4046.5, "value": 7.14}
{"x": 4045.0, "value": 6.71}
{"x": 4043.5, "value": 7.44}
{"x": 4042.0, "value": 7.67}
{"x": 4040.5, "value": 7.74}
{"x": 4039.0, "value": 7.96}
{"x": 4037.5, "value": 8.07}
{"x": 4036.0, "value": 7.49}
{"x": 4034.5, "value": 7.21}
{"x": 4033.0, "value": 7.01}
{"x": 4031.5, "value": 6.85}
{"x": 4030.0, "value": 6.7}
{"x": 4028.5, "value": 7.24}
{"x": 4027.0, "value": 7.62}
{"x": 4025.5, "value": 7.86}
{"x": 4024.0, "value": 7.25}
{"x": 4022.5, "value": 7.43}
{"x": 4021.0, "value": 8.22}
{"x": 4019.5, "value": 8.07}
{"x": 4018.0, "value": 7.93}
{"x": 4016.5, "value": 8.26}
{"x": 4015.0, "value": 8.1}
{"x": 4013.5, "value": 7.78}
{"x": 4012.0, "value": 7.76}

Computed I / 7.54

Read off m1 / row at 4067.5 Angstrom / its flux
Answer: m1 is 6.83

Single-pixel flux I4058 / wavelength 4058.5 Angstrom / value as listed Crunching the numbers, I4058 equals 7.32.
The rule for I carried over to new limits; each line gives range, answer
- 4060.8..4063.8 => 7.41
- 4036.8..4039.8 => 8.01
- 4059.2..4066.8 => 7.51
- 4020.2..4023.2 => 7.84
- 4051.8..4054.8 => 7.81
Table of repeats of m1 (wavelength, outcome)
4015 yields 8.1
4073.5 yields 7.36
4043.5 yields 7.44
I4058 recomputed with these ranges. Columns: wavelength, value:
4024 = 7.25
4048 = 7.85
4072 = 7.13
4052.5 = 8.32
